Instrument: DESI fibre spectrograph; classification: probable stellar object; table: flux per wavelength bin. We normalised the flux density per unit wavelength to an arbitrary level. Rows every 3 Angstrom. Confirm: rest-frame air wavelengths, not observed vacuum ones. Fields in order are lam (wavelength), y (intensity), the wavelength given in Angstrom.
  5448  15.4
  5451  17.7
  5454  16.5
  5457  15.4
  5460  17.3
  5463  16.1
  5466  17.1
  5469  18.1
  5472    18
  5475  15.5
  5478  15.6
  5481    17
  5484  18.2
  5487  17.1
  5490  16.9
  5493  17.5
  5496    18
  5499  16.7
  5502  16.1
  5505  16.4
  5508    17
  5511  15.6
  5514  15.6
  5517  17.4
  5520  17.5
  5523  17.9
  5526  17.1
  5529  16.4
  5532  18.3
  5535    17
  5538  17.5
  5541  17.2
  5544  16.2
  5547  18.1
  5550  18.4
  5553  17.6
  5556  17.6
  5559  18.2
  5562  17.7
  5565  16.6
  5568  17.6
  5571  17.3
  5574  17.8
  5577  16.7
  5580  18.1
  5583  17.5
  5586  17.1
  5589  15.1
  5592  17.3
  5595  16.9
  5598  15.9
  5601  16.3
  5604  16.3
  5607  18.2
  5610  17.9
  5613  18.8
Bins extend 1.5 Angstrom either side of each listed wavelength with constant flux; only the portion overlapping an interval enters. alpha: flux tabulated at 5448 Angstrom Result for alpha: 15.4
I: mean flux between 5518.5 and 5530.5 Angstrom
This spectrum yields 17.2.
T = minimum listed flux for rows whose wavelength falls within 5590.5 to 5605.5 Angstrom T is 15.9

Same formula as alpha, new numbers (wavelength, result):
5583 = 17.5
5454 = 16.5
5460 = 17.3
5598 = 15.9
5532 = 18.3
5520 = 17.5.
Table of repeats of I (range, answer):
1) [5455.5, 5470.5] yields 16.8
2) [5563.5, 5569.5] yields 17.1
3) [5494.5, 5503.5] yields 16.9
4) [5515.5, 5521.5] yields 17.4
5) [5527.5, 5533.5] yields 17.3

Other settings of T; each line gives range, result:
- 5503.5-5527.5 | 15.6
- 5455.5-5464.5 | 15.4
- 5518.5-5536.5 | 16.4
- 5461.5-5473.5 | 16.1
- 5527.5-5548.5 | 16.2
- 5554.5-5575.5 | 16.6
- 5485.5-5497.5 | 16.9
